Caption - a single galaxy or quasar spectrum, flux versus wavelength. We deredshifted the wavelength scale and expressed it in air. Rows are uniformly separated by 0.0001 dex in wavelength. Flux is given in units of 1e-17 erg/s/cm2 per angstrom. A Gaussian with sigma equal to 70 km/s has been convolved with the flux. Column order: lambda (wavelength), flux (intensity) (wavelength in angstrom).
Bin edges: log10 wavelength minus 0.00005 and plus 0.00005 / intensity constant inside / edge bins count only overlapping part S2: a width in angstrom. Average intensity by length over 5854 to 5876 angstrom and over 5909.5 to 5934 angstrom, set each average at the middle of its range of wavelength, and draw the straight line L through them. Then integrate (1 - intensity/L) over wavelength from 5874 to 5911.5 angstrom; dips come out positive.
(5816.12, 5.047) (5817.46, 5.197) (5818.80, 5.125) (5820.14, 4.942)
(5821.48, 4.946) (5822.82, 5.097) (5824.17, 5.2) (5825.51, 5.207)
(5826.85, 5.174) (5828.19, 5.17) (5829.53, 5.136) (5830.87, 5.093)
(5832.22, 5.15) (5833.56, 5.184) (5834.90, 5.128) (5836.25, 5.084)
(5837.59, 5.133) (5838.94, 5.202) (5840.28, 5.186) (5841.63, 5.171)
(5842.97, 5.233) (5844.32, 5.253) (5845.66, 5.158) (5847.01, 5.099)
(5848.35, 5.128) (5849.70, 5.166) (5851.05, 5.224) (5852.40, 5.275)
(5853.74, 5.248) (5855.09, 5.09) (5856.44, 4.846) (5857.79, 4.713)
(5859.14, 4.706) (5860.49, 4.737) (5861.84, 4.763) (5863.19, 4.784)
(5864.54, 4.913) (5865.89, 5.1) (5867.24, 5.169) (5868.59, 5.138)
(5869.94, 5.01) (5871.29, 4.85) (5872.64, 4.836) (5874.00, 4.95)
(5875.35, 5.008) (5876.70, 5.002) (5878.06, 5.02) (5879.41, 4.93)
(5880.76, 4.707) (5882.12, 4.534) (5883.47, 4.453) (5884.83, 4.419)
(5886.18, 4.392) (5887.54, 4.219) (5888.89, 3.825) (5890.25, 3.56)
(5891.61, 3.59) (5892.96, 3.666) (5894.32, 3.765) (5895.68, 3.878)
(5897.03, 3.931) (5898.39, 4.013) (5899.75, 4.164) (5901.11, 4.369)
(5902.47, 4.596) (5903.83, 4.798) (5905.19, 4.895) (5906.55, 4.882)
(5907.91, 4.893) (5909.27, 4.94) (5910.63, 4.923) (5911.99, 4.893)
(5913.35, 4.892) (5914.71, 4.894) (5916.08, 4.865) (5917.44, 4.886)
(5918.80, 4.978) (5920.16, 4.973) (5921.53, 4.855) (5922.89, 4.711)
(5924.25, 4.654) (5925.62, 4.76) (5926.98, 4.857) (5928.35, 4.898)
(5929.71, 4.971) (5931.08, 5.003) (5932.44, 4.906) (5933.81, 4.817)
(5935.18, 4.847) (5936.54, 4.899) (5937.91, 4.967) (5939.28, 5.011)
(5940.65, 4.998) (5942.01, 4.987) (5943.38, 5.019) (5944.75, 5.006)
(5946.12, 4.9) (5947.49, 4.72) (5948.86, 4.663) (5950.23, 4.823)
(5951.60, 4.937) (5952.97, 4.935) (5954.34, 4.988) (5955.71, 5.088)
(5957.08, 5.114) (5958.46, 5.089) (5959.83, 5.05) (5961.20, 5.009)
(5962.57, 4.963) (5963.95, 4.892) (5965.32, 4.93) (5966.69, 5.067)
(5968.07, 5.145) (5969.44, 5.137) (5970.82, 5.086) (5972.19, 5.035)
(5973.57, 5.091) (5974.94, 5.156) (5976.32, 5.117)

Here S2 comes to 3.6 angstrom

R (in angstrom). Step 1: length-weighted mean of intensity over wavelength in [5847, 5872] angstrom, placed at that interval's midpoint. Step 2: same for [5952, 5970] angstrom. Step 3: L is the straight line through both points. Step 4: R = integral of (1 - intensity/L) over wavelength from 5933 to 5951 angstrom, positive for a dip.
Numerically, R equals 0.5 angstrom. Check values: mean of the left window 5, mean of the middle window 4.9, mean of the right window 5.03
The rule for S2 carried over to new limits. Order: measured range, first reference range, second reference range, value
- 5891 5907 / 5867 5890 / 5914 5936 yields 1.9 angstrom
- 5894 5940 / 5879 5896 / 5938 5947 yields -1.4 angstrom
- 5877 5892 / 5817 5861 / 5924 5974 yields 2.0 angstrom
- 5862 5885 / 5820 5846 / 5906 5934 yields 0.7 angstrom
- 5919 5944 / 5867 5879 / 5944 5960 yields 0.3 angstrom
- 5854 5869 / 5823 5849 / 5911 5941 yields 0.5 angstrom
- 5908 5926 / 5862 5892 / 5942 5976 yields -0.2 angstrom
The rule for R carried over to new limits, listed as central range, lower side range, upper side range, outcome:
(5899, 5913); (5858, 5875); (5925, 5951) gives 0.5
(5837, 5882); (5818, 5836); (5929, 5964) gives 0.5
